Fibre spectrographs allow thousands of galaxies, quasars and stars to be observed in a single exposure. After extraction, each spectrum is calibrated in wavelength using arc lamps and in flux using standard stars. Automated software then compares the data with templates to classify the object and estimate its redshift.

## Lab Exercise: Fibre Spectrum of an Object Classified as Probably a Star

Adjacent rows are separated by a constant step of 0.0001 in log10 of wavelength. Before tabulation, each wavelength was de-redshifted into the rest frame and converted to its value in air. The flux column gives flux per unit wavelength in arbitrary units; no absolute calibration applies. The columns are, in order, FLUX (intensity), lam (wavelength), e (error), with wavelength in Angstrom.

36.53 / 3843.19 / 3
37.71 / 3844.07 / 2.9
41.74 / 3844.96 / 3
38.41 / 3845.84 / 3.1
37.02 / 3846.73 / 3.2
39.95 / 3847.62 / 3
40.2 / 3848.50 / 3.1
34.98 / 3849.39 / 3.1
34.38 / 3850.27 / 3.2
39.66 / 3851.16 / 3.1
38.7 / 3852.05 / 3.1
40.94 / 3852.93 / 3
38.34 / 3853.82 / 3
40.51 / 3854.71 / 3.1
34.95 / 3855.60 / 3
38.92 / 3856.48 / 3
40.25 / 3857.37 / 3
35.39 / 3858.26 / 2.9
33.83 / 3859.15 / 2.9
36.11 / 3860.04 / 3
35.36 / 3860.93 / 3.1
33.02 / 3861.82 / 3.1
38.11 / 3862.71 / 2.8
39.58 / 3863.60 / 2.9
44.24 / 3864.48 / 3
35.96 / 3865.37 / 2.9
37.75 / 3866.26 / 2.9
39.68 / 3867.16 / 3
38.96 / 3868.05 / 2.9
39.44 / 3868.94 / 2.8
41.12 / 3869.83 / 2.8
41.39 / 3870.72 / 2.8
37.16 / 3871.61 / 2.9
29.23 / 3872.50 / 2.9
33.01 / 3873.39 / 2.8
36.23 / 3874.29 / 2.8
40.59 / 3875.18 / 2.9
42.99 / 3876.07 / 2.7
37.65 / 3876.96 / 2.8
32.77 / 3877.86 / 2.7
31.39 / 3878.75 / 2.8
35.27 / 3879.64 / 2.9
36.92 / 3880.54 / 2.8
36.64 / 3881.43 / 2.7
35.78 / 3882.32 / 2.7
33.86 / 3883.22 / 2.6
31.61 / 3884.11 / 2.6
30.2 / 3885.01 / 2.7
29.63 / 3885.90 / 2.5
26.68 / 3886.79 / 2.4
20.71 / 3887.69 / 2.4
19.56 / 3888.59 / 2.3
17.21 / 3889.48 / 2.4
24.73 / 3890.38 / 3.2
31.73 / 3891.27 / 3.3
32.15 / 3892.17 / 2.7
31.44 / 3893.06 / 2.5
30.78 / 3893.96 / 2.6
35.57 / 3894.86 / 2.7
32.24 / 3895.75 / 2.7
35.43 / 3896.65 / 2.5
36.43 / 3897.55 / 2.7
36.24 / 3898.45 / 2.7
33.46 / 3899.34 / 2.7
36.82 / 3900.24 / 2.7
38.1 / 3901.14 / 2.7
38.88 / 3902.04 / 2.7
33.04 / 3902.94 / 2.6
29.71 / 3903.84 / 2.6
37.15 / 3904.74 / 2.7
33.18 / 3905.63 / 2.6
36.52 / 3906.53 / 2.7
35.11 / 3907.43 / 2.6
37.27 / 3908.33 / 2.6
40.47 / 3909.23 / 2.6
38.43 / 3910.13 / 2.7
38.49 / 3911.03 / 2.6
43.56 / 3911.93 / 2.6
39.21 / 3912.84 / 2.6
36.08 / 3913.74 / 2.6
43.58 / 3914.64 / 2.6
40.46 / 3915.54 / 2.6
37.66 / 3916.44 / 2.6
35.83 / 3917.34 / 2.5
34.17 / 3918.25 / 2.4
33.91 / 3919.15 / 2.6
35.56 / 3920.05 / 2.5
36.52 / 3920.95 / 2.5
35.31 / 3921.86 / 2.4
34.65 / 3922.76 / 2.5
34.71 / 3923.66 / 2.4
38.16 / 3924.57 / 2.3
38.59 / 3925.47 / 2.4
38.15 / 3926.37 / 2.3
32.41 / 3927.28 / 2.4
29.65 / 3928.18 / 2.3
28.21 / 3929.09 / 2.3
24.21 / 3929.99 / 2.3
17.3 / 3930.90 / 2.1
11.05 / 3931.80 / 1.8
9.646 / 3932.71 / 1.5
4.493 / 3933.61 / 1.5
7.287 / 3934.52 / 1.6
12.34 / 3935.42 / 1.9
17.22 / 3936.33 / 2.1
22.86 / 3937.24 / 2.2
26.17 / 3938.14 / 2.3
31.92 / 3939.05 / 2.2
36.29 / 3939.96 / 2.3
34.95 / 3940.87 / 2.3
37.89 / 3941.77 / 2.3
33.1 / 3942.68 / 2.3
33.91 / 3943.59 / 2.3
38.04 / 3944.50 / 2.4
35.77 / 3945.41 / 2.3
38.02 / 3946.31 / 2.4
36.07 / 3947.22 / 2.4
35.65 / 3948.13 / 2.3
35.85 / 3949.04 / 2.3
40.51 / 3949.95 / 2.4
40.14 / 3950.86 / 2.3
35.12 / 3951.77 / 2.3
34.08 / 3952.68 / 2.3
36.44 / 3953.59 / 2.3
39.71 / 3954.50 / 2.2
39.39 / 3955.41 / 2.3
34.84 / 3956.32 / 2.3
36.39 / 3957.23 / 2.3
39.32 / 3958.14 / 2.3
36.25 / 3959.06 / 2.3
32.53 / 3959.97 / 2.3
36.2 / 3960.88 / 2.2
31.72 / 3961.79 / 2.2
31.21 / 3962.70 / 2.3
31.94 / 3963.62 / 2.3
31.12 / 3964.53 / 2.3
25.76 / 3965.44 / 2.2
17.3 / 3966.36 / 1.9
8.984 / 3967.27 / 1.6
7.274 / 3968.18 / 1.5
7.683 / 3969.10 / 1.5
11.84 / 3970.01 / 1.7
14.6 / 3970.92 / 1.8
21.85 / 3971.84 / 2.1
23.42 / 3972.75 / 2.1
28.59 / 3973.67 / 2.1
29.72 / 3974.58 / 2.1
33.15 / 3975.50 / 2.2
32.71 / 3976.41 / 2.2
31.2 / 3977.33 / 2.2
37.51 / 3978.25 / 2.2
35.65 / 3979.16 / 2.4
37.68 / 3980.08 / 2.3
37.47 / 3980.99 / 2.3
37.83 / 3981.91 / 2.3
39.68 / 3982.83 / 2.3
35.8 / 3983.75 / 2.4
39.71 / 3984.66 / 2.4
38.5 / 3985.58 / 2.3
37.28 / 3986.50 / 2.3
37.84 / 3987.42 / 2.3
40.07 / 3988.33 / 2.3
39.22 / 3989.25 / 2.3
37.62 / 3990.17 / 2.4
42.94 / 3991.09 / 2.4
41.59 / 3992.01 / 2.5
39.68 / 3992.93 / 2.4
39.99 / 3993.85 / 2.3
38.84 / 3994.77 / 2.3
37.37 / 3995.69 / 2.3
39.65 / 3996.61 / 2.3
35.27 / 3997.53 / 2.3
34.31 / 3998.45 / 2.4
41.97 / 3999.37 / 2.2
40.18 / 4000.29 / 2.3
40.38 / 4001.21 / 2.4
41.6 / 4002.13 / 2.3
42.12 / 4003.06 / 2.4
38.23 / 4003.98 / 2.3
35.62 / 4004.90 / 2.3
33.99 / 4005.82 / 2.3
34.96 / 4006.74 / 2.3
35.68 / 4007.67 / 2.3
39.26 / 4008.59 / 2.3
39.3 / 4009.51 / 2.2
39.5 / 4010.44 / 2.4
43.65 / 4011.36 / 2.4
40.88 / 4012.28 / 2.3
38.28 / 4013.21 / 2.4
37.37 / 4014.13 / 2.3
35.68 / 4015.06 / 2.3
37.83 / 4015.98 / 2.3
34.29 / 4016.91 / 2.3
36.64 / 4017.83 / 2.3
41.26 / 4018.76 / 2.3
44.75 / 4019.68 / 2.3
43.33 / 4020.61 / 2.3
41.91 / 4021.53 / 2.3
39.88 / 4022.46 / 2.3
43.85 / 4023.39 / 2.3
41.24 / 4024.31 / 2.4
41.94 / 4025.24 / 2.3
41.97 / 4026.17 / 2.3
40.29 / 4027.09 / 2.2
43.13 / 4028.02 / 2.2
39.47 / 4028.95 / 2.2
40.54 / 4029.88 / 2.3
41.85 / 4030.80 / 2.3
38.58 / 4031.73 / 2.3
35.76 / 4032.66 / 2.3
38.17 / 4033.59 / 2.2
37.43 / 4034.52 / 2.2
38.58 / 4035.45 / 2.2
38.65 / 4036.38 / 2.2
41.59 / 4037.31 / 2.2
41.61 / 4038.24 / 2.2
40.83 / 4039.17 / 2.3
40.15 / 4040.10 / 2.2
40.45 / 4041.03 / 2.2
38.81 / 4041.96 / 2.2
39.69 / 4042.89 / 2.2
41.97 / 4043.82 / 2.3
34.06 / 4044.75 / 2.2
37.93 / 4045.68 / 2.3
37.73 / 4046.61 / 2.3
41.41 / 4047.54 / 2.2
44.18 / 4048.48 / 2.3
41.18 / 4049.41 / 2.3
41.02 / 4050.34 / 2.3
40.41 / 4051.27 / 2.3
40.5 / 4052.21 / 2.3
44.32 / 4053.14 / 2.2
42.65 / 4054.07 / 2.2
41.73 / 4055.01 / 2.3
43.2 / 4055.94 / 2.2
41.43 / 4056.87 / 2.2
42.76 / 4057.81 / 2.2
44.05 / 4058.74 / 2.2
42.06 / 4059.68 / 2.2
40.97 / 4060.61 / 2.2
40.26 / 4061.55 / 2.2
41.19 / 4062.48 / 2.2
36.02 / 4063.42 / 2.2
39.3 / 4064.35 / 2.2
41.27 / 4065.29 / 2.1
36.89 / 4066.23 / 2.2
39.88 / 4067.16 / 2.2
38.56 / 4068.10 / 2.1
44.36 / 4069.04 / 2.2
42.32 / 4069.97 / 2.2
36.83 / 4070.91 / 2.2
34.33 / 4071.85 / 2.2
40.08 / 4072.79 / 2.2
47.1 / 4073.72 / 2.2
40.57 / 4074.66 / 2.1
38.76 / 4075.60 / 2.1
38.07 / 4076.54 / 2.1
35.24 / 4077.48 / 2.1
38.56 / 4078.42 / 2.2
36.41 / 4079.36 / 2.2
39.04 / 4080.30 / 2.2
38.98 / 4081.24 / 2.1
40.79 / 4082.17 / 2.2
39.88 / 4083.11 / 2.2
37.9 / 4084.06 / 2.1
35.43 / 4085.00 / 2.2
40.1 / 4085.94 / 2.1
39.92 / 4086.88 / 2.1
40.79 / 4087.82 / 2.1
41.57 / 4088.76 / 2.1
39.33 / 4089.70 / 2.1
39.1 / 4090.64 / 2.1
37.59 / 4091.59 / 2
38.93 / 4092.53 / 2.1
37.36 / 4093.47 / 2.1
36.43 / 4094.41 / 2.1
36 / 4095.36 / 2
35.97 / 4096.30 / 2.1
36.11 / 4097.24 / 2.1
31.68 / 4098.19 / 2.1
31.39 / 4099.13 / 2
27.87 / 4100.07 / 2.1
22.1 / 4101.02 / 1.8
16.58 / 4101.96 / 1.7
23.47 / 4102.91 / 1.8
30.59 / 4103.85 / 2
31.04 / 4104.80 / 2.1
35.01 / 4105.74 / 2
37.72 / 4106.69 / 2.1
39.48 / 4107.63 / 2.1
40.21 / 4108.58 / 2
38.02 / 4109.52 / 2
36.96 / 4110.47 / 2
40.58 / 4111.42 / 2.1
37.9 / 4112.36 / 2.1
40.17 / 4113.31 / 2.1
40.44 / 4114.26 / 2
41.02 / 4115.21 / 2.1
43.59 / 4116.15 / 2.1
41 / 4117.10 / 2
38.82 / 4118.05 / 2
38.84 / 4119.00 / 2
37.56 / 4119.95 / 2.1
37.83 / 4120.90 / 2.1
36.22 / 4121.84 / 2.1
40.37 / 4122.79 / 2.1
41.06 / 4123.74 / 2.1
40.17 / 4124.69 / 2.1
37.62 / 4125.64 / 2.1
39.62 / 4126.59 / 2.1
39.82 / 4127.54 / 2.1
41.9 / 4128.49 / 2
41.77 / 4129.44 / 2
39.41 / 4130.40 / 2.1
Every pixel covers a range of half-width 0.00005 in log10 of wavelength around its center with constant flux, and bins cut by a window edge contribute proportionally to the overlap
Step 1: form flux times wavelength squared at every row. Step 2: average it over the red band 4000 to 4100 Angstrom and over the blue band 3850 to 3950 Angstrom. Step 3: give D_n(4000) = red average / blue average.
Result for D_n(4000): 1.27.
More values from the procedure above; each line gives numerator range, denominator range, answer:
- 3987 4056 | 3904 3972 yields 1.34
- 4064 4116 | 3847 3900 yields 1.18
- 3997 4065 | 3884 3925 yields 1.25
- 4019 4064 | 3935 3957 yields 1.27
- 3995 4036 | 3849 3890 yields 1.20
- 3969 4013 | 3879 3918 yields 1.10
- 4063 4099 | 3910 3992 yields 1.29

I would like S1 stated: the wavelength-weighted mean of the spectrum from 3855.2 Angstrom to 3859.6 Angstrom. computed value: 36.7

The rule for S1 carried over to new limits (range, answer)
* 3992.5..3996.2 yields 39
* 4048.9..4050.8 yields 41.3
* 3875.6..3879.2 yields 36.3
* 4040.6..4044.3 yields 40.2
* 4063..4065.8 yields 38.9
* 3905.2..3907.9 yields 35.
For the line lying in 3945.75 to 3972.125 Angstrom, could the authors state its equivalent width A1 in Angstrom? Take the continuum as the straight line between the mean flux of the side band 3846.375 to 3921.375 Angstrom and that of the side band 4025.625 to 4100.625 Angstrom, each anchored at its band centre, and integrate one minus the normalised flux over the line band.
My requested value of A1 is 5.1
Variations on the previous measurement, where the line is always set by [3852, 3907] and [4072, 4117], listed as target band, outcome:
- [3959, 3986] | 5.3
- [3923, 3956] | 4.8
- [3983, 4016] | -2.5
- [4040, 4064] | -2.8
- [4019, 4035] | -2.0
